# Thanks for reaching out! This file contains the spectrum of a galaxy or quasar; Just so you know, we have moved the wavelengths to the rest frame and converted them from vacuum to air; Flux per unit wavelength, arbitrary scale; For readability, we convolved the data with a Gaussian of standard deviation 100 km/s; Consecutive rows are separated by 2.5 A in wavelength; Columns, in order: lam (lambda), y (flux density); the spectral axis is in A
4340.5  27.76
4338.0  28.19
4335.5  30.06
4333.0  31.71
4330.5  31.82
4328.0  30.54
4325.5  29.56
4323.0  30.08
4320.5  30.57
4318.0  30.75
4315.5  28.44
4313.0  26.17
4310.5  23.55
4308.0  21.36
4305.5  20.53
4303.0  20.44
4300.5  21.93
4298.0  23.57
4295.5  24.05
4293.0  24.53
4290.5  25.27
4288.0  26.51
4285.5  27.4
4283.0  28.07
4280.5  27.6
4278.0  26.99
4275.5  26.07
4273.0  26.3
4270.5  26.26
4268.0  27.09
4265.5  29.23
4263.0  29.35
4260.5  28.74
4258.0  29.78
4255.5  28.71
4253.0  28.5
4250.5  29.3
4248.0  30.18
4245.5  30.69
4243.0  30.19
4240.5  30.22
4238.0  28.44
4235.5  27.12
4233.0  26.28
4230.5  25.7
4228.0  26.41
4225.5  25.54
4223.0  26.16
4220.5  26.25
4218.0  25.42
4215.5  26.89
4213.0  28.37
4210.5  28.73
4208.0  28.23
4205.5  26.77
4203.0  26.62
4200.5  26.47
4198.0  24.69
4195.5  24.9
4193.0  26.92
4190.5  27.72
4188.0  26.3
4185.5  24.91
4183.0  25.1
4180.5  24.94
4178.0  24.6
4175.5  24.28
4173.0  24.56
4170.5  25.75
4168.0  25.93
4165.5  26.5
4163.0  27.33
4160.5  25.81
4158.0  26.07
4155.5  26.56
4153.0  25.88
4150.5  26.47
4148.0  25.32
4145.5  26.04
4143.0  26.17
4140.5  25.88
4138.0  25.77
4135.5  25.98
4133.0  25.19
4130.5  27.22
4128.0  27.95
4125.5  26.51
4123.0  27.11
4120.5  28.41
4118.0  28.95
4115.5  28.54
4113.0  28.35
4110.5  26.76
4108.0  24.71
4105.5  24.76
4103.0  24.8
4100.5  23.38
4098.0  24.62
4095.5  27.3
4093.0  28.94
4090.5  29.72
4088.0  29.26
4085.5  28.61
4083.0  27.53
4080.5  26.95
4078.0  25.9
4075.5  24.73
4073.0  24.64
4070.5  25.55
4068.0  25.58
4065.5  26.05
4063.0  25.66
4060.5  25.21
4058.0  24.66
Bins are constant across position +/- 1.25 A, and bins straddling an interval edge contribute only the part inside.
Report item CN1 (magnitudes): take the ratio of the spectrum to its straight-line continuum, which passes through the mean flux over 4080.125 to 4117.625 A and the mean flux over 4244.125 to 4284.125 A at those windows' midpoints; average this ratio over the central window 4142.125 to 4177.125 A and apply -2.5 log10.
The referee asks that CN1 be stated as 0.065 mag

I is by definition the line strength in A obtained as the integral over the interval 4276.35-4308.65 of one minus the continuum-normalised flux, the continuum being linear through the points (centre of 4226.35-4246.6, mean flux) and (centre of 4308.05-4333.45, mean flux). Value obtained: 4.6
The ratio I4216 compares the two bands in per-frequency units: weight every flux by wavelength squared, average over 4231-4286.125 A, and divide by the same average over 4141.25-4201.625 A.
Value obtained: 1.14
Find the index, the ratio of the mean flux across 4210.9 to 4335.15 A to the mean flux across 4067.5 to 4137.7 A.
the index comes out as 1.02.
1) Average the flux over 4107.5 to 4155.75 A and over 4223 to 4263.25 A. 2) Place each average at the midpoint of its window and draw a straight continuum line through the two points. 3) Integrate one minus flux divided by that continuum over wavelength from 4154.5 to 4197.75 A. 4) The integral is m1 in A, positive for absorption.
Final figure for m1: 2.6 A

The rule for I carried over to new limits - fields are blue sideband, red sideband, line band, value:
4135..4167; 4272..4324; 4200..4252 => -3.5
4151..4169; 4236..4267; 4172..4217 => 2.1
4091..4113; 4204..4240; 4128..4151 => 0.1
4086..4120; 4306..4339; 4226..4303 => 2.4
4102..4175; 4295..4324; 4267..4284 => -1.0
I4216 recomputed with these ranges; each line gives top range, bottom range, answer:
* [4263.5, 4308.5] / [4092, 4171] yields 1.03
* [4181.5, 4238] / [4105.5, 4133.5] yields 1.02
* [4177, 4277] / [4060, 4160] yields 1.09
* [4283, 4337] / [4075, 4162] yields 1.10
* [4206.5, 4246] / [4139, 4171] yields 1.09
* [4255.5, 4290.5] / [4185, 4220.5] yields 1.07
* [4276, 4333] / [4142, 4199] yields 1.09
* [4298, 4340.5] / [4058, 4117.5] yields 1.15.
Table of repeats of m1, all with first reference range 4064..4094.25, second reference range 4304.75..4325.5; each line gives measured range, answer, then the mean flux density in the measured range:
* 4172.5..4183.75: 0.91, 24.7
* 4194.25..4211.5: 0.16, 26.6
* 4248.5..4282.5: -1.58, 28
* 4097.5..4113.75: 0.99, 25.3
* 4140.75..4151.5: 0.37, 26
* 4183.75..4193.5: 0.18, 26.4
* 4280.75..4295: 0.25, 26.3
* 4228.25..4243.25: -0.51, 27.7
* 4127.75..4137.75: 0.20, 26.4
